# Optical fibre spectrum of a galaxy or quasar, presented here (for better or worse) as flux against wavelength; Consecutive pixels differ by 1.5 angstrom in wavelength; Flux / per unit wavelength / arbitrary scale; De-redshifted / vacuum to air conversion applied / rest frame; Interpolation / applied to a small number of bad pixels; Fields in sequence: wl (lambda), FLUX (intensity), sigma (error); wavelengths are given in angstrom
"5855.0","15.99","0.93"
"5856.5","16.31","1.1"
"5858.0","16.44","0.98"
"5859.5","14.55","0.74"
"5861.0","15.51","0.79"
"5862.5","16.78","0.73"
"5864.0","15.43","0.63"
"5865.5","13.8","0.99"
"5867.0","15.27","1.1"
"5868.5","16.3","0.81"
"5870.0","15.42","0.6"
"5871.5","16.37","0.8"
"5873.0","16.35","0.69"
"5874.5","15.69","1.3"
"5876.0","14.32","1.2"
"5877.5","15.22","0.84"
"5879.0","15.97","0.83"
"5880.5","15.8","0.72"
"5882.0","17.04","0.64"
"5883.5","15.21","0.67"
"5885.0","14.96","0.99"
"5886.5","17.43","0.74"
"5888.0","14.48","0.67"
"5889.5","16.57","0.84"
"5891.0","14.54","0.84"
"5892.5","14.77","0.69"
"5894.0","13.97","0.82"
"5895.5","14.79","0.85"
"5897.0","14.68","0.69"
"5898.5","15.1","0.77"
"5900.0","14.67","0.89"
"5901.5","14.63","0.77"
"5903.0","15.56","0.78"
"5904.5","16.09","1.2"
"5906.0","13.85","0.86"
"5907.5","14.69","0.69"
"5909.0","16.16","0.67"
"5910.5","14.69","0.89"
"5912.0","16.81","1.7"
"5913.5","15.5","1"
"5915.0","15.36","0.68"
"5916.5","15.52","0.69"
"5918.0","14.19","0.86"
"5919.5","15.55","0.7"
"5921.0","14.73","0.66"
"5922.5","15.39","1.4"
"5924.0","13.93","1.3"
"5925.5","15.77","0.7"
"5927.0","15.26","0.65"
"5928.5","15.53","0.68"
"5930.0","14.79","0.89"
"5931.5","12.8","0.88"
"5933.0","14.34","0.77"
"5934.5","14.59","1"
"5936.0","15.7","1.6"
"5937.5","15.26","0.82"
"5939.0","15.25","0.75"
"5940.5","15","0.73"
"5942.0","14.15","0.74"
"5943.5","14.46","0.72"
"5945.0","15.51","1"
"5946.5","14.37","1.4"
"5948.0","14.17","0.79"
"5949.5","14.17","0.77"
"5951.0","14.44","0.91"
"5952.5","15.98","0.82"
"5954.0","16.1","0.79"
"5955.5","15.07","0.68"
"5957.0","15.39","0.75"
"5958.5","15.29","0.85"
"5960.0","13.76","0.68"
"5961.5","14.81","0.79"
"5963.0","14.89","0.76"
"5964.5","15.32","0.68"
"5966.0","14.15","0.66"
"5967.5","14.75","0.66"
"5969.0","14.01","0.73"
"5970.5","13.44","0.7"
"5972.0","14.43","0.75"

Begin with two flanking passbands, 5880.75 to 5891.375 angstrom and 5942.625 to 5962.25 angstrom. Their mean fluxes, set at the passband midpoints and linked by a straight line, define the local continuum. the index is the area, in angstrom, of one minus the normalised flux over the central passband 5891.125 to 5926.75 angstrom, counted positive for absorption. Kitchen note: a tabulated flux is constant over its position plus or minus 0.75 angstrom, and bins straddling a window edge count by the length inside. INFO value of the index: 1.0 angstrom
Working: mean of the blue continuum 15.8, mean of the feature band 15.1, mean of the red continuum 14.9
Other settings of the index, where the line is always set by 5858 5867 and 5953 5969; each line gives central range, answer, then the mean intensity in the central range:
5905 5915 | -0.1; 15.3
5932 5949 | 0.3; 14.8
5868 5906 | -0.4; 15.4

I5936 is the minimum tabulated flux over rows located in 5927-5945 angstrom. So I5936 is 12.8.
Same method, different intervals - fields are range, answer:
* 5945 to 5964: 13.76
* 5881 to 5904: 13.97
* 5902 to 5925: 13.85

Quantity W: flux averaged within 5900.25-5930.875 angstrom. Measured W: 15.2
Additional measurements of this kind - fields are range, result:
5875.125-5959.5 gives 15.1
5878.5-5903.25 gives 15.3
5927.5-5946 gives 14.8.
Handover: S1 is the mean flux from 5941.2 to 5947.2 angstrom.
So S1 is 14.6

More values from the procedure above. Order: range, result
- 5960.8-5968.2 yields 14.8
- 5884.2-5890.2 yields 15.8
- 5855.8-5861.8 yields 15.7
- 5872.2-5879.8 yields 15.5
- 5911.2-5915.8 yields 15.9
